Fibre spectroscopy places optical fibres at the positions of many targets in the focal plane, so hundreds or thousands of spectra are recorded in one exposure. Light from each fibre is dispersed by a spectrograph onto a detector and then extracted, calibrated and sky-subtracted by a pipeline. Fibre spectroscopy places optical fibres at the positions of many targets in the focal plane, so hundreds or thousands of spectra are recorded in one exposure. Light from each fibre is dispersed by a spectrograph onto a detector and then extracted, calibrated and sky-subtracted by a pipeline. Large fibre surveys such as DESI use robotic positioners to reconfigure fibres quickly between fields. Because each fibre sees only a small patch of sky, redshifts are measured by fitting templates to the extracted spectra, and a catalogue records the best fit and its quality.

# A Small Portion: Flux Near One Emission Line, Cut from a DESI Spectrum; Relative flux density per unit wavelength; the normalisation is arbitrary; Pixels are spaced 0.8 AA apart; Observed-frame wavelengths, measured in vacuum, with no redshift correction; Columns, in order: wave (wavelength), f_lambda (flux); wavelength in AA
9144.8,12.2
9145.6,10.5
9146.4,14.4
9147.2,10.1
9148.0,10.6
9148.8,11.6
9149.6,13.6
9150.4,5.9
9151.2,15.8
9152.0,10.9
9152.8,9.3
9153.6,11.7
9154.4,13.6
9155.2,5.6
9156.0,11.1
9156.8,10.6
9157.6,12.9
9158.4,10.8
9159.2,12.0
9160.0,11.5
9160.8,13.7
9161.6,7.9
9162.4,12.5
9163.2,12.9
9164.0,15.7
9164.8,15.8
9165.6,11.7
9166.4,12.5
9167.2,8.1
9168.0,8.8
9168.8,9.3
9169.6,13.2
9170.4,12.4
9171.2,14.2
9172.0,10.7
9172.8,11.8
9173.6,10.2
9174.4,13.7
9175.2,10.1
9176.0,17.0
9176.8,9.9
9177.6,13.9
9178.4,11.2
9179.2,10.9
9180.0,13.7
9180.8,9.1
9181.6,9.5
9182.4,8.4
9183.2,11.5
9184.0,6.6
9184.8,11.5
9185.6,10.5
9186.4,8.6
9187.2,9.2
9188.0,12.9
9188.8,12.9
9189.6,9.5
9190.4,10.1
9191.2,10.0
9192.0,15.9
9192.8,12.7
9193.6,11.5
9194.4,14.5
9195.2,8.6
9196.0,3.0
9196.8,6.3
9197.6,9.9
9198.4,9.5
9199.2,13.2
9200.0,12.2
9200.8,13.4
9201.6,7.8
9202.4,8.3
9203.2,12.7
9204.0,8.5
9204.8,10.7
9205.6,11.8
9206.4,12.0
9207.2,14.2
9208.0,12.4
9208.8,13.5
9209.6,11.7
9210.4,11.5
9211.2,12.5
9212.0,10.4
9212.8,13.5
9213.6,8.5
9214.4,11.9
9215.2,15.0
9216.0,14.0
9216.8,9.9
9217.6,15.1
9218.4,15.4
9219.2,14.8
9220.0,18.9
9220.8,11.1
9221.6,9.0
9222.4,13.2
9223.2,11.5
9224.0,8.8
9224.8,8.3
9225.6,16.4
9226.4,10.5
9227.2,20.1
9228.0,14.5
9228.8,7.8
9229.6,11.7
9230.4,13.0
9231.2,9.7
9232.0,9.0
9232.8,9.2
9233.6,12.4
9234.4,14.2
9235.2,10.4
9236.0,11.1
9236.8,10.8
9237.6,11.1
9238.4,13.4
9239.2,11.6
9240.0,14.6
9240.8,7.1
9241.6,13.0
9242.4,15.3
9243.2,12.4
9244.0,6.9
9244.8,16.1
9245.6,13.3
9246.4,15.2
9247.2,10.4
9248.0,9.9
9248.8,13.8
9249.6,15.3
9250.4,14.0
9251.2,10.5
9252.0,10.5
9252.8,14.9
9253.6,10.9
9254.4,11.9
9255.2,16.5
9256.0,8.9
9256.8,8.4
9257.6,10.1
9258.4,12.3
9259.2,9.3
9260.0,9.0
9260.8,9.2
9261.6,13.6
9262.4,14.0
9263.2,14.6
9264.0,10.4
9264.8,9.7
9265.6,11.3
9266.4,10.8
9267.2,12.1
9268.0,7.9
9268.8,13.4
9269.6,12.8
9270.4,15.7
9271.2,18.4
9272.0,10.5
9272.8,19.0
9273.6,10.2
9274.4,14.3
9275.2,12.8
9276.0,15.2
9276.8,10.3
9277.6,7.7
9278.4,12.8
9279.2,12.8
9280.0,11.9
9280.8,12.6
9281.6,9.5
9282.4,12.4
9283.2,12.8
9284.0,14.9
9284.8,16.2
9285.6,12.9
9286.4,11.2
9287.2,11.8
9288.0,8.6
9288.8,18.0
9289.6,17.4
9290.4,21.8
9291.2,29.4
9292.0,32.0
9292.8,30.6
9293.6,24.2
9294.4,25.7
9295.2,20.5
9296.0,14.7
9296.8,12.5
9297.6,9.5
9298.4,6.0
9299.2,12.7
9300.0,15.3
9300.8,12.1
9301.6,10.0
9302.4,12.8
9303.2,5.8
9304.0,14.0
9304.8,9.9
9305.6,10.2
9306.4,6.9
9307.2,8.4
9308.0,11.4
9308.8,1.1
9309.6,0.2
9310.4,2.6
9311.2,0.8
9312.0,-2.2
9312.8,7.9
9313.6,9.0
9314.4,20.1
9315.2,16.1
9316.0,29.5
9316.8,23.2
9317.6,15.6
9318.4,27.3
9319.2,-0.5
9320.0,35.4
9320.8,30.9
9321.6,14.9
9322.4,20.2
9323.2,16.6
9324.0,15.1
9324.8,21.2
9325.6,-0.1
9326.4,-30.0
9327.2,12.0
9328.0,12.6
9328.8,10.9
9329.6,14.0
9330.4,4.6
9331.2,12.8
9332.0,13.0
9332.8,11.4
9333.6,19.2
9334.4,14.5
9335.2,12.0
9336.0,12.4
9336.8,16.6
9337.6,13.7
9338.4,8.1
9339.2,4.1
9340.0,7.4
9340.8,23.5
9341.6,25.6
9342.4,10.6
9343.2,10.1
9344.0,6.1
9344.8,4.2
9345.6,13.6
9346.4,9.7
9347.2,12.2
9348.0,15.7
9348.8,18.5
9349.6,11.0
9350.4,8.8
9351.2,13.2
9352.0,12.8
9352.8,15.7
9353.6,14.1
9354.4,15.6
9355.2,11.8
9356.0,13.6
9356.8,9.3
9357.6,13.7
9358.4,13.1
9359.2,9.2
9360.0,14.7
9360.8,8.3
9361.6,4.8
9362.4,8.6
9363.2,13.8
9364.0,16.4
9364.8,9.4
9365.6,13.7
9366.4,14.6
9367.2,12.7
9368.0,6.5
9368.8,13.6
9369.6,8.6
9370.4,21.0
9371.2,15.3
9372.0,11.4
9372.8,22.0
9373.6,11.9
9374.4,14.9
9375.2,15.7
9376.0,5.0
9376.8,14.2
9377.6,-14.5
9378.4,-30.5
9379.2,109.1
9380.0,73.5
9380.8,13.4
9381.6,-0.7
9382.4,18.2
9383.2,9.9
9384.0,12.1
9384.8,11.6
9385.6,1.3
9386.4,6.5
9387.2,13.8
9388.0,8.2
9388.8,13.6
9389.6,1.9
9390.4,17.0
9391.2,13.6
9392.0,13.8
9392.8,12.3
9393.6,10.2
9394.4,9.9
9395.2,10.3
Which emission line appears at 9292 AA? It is H-alpha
